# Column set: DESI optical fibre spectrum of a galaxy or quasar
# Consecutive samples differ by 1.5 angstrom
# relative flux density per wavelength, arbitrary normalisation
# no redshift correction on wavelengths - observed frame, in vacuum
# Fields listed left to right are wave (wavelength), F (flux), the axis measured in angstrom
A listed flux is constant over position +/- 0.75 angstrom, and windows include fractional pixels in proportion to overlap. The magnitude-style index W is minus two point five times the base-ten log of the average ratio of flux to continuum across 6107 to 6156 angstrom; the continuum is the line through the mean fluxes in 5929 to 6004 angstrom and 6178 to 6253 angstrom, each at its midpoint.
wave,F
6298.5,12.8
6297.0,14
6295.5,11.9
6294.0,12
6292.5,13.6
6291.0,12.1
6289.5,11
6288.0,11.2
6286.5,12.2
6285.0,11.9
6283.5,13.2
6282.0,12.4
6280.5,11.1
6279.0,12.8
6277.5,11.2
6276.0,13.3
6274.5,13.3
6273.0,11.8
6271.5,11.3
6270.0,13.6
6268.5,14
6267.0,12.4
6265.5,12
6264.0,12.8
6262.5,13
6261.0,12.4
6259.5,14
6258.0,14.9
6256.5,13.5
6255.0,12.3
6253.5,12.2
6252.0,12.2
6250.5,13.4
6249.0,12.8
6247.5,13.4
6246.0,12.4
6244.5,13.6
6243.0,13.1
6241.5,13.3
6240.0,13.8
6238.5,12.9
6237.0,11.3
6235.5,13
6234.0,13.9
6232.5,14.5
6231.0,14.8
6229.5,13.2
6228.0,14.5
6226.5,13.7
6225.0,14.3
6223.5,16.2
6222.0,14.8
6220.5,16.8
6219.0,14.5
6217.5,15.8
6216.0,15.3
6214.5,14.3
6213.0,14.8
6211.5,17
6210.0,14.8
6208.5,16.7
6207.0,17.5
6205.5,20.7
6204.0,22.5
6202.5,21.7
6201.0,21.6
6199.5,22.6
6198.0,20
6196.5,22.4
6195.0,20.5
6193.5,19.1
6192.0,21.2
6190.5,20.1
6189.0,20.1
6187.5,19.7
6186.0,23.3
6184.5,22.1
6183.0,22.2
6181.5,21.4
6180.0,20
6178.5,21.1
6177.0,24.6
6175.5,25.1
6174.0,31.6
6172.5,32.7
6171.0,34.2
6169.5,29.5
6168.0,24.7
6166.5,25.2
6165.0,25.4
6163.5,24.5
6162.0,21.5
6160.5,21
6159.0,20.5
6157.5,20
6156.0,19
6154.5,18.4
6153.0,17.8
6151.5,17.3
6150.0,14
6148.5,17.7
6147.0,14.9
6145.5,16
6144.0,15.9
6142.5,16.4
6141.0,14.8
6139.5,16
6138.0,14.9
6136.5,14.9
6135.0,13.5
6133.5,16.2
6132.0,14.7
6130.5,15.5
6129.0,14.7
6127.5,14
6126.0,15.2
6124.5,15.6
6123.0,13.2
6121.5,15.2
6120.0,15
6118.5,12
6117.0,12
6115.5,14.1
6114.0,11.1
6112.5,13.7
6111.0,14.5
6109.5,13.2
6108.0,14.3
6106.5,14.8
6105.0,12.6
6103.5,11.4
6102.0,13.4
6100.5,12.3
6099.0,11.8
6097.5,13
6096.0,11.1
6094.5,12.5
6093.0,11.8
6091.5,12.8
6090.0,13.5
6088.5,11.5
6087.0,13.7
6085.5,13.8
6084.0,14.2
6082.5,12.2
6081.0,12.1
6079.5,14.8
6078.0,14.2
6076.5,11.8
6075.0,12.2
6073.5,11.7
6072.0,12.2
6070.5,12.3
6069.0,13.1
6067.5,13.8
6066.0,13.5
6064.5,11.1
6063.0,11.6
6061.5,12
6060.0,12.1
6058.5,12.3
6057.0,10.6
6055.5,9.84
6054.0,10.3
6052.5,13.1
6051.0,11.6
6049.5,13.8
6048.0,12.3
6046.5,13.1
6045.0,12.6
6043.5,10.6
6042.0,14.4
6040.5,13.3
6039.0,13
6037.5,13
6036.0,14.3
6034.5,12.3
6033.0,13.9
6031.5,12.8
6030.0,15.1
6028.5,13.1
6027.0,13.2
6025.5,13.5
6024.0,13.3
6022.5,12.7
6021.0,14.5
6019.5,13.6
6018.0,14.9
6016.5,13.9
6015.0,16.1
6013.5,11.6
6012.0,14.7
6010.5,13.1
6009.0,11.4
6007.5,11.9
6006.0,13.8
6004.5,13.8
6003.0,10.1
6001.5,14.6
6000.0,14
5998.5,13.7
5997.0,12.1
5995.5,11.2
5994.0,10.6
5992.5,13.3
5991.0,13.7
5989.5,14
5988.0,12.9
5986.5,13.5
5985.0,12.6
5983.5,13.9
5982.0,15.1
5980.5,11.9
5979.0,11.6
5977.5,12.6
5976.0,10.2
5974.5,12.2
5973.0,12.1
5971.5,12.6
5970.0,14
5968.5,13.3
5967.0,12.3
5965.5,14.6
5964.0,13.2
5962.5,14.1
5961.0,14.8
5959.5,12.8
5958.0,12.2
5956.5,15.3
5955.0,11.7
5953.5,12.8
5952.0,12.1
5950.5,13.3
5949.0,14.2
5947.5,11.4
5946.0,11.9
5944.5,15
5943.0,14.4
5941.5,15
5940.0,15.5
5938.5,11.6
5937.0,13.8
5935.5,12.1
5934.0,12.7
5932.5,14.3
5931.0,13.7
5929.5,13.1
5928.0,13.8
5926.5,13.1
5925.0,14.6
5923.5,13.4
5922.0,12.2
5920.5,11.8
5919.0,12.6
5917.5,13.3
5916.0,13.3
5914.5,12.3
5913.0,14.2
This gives 0.05 mag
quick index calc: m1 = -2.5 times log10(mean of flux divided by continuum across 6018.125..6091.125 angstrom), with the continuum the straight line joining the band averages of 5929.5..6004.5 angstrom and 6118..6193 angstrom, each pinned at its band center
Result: 0.24 mag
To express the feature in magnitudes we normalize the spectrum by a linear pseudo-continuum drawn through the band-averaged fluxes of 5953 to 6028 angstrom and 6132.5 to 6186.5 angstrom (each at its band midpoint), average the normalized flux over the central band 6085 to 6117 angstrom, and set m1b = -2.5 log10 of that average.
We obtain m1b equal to 0.370 mag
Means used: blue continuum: 13.1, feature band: 12.9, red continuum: 20.7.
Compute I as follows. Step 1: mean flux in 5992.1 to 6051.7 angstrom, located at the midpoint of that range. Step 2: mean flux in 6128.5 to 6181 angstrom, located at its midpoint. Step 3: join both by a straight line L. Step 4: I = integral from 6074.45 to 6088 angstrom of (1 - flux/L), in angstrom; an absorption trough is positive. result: 2.5 angstrom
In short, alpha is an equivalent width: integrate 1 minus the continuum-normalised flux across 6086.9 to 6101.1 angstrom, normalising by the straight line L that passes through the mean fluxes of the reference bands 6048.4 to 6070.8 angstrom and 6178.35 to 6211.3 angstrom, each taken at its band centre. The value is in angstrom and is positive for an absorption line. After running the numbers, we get 1.8 angstrom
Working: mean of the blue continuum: 12.1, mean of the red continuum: 20.4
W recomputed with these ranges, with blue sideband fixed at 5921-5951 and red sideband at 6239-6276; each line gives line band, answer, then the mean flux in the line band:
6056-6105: 0.062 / 12.5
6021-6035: -0.007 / 13.4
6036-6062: 0.084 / 12.3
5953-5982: 0.040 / 12.9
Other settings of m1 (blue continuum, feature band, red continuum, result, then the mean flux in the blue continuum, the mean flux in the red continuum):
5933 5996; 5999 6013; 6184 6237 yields 0.06 mag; 13.1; 17.5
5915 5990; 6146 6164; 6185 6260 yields -0.22 mag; 13.2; 16.1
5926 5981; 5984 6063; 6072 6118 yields 0.01 mag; 13.1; 12.9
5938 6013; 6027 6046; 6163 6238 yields 0.13 mag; 13.1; 19.8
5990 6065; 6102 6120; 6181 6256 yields 0.10 mag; 12.8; 16.5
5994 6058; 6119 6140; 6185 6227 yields 0.08 mag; 12.9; 18.3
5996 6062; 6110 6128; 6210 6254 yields -0.03 mag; 13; 14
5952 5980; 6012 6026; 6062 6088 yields -0.08 mag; 12.9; 12.8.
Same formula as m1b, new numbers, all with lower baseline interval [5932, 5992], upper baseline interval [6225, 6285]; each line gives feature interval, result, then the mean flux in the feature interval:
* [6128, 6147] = -0.17 mag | 15.3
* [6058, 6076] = 0.07 mag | 12.3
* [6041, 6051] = 0.03 mag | 12.7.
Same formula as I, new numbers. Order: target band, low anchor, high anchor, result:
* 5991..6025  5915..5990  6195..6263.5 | 1.12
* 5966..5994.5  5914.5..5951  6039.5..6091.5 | 0.52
